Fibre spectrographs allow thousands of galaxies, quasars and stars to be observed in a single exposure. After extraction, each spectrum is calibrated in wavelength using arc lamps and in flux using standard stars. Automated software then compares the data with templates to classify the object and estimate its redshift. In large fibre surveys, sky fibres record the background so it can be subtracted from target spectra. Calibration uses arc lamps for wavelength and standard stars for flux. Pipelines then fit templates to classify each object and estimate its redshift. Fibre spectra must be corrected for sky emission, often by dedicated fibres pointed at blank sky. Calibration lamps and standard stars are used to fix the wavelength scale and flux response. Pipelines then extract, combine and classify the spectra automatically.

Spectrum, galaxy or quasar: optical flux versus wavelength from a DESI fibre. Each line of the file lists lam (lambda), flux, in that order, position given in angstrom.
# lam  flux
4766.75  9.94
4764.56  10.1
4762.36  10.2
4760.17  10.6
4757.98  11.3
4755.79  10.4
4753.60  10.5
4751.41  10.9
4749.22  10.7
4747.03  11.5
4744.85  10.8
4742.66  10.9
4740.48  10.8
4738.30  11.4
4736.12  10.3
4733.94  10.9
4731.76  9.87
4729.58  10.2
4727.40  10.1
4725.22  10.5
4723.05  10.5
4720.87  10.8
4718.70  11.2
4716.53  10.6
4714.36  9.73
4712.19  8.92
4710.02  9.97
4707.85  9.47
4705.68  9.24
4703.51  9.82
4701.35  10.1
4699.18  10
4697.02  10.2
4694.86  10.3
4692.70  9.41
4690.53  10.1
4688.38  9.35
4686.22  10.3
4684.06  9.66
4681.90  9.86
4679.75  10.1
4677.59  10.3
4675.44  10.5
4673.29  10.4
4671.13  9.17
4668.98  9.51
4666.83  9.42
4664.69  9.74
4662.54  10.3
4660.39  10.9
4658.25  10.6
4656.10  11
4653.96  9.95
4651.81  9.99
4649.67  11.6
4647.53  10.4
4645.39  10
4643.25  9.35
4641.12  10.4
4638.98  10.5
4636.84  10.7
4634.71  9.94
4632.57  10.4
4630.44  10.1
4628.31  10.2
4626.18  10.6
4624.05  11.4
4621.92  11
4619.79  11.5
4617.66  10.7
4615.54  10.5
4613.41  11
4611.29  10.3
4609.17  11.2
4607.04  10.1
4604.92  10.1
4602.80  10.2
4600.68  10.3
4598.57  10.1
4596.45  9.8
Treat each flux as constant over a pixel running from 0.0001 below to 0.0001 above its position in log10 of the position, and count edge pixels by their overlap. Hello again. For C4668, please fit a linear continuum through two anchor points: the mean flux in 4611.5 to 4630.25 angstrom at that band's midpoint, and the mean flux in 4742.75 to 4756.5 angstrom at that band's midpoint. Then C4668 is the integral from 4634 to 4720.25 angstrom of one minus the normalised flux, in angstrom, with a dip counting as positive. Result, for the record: 5.81 angstrom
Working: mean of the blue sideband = 10.8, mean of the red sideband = 10.8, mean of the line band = 10.1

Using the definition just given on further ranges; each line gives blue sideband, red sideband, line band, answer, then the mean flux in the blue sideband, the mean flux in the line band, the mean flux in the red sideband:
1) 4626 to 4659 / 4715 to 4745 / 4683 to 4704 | 1.2 angstrom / 10.3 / 9.93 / 10.6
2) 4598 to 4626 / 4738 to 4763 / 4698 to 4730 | 2.1 angstrom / 10.7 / 10.1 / 10.8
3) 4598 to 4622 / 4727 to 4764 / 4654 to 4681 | 1.2 angstrom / 10.6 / 10.2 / 10.7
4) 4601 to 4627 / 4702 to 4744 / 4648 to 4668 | 0.3 angstrom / 10.7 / 10.4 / 10.3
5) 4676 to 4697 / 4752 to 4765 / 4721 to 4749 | -0.8 angstrom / 9.96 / 10.7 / 10.5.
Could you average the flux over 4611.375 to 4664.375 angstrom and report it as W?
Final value 10.5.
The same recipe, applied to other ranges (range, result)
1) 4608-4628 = 10.9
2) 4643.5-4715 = 10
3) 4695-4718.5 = 9.88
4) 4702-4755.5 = 10.4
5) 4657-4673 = 9.98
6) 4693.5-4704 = 10.1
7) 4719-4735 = 10.4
